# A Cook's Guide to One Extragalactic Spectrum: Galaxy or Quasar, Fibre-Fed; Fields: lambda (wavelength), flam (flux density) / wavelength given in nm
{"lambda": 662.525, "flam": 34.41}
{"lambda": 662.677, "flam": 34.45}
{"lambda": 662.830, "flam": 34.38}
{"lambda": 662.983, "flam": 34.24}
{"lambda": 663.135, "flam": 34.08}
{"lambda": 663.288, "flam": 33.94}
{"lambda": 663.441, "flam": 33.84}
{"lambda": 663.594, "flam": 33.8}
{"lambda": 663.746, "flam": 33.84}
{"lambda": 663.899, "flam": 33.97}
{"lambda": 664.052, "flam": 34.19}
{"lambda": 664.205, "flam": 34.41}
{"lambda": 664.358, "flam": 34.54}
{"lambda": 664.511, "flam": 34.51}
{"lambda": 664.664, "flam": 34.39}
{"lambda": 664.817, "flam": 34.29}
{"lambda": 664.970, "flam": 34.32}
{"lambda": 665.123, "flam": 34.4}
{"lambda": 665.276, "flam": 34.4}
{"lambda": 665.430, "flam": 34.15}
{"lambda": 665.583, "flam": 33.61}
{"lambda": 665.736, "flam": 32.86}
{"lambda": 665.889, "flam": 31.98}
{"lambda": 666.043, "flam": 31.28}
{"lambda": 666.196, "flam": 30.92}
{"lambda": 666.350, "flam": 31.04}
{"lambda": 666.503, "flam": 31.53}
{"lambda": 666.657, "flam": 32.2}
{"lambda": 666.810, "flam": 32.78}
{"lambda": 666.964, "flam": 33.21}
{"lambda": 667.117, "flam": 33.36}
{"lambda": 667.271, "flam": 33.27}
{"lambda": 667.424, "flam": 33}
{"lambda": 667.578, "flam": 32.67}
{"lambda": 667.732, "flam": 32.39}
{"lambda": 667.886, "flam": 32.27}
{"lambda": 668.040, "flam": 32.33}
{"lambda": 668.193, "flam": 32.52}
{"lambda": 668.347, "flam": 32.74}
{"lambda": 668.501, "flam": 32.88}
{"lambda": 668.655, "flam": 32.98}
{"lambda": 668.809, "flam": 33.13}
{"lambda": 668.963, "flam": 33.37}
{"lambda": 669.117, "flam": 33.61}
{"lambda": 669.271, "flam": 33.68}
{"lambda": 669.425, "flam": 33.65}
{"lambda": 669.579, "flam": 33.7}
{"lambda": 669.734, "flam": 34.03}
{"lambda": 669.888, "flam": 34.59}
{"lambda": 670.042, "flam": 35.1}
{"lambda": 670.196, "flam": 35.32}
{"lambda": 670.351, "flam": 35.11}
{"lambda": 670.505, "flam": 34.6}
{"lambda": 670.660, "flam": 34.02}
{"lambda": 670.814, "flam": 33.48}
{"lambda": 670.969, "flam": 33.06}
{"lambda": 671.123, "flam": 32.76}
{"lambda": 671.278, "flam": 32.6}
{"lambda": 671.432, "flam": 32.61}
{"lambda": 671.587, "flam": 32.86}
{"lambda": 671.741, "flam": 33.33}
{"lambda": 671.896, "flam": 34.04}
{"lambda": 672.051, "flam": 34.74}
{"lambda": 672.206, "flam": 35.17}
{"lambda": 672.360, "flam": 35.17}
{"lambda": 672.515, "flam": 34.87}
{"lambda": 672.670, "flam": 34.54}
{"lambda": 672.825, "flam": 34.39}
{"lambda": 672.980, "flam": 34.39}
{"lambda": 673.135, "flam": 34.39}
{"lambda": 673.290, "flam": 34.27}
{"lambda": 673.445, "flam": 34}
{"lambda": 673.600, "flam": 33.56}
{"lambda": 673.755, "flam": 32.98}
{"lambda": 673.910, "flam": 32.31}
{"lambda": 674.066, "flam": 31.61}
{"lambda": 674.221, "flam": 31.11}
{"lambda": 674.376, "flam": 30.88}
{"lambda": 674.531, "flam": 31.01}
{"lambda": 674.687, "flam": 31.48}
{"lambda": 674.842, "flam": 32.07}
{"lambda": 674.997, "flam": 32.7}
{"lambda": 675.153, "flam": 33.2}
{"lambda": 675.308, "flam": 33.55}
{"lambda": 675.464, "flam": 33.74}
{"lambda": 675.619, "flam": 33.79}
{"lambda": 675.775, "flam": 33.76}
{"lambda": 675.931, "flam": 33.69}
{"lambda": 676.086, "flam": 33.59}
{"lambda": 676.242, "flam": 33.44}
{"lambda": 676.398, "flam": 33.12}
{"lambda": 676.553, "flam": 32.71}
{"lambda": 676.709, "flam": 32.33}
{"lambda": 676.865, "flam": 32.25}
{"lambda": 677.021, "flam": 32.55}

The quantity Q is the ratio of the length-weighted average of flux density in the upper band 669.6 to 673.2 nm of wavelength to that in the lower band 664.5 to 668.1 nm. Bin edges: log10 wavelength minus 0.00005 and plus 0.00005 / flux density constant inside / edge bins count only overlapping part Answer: 1.0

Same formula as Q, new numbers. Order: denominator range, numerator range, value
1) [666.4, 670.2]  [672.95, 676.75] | 0.99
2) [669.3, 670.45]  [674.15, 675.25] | 0.92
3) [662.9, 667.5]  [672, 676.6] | 1.00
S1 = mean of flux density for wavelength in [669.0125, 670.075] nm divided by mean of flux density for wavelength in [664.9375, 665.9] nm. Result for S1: 1.01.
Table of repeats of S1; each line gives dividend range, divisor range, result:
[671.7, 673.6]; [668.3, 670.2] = 1.02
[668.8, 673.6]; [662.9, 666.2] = 1.01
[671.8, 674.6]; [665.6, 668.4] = 1.04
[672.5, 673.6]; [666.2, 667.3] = 1.06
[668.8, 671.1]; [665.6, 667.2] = 1.06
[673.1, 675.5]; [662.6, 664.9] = 0.95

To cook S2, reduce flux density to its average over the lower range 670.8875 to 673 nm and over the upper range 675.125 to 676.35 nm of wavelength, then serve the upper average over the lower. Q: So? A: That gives 1.0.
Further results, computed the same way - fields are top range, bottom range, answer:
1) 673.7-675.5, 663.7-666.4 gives 0.96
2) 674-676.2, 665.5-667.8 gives 1.01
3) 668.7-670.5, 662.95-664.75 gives 1.00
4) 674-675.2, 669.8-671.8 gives 0.94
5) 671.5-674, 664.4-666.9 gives 1.03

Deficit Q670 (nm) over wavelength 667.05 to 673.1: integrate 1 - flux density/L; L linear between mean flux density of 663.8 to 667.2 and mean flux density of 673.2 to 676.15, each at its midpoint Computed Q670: -0.11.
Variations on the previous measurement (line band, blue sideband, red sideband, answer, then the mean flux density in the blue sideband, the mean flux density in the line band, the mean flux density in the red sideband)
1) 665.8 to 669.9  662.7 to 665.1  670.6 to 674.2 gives 0.144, 34.2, 32.8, 33.7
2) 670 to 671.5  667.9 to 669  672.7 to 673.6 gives -0.015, 32.8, 33.8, 34.2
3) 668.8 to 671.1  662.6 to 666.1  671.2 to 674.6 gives -0.030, 33.9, 34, 33.4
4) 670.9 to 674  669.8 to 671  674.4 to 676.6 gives 0.005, 34.5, 33.8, 32.9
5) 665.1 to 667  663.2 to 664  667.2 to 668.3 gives 0.033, 33.9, 32.6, 32.6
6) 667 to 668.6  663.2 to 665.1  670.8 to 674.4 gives 0.053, 34.2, 32.8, 33.5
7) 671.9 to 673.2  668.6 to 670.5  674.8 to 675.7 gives -0.041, 34.1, 34.7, 33.2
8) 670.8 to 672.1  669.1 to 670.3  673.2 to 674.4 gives 0.013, 34.3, 33.2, 32.7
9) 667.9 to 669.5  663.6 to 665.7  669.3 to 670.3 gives 0.060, 34.2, 33.1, 34.4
